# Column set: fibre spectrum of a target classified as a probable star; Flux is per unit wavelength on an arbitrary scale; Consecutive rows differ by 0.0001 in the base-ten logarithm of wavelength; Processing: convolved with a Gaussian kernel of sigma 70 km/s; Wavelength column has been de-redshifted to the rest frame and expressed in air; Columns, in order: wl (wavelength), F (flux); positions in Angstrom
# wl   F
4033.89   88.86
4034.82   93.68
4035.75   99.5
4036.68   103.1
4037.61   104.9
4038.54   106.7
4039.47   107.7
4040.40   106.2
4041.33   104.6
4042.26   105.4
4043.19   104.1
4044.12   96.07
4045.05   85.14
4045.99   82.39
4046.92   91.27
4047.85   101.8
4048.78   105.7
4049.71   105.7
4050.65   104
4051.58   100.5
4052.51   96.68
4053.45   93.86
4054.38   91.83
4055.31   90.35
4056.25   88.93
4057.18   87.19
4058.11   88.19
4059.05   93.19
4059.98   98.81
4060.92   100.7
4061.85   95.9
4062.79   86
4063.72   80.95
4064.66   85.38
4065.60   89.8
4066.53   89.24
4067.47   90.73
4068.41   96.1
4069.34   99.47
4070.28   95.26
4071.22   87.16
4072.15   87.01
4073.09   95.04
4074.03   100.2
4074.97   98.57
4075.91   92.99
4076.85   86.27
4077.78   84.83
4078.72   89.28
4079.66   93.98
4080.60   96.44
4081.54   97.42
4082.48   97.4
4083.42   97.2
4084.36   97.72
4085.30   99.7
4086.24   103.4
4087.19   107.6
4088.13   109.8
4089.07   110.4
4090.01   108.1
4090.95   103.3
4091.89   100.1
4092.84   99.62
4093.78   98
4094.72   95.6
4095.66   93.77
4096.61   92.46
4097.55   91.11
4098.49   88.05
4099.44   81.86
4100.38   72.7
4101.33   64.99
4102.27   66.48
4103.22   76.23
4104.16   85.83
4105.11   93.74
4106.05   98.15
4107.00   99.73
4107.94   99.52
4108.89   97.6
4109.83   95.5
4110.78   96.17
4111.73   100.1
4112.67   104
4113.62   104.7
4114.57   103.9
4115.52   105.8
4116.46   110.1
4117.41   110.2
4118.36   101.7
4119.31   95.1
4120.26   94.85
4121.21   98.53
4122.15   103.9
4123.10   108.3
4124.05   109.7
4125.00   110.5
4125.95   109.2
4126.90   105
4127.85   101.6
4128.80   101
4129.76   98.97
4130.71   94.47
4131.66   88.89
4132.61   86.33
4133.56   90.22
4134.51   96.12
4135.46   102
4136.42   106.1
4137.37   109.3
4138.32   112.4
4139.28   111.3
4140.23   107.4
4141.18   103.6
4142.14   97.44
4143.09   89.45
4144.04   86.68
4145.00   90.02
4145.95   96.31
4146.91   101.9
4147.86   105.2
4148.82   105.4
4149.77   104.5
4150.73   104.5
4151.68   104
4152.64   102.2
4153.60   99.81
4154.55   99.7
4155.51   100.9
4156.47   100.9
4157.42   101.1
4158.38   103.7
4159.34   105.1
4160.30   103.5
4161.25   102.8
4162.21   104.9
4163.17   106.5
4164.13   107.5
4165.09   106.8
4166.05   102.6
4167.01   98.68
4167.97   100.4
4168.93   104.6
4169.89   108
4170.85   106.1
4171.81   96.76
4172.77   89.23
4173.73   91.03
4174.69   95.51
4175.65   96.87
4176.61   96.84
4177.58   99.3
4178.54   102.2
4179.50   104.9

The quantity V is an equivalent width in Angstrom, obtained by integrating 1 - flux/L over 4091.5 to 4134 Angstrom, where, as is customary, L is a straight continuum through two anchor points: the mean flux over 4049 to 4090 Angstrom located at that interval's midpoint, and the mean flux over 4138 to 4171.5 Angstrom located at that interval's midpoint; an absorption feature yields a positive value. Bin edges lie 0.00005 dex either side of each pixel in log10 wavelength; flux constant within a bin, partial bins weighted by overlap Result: 1.2 Angstrom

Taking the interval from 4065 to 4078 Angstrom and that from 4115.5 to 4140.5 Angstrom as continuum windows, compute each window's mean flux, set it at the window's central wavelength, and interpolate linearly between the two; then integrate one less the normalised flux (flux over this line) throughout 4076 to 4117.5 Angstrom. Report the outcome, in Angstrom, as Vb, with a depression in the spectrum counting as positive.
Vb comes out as 0.6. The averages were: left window 92.4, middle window 95.5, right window 102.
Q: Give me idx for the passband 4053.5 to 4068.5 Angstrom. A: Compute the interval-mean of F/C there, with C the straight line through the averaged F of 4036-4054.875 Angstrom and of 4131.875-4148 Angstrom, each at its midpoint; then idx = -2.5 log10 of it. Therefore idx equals 0.102 mag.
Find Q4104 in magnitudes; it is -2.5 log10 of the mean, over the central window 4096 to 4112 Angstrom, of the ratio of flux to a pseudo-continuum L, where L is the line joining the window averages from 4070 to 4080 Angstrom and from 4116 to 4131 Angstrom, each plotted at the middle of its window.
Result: 0.12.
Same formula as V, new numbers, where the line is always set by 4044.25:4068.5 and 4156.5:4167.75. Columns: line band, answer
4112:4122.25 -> -0.4 Angstrom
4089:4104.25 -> 1.2 Angstrom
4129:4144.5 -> 0.4 Angstrom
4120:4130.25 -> -0.4 Angstrom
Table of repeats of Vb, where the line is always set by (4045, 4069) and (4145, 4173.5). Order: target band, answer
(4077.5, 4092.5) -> -0.67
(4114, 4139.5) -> -0.76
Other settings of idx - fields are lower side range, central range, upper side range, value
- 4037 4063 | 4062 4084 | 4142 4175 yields 0.069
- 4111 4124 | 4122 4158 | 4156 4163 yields 0.023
